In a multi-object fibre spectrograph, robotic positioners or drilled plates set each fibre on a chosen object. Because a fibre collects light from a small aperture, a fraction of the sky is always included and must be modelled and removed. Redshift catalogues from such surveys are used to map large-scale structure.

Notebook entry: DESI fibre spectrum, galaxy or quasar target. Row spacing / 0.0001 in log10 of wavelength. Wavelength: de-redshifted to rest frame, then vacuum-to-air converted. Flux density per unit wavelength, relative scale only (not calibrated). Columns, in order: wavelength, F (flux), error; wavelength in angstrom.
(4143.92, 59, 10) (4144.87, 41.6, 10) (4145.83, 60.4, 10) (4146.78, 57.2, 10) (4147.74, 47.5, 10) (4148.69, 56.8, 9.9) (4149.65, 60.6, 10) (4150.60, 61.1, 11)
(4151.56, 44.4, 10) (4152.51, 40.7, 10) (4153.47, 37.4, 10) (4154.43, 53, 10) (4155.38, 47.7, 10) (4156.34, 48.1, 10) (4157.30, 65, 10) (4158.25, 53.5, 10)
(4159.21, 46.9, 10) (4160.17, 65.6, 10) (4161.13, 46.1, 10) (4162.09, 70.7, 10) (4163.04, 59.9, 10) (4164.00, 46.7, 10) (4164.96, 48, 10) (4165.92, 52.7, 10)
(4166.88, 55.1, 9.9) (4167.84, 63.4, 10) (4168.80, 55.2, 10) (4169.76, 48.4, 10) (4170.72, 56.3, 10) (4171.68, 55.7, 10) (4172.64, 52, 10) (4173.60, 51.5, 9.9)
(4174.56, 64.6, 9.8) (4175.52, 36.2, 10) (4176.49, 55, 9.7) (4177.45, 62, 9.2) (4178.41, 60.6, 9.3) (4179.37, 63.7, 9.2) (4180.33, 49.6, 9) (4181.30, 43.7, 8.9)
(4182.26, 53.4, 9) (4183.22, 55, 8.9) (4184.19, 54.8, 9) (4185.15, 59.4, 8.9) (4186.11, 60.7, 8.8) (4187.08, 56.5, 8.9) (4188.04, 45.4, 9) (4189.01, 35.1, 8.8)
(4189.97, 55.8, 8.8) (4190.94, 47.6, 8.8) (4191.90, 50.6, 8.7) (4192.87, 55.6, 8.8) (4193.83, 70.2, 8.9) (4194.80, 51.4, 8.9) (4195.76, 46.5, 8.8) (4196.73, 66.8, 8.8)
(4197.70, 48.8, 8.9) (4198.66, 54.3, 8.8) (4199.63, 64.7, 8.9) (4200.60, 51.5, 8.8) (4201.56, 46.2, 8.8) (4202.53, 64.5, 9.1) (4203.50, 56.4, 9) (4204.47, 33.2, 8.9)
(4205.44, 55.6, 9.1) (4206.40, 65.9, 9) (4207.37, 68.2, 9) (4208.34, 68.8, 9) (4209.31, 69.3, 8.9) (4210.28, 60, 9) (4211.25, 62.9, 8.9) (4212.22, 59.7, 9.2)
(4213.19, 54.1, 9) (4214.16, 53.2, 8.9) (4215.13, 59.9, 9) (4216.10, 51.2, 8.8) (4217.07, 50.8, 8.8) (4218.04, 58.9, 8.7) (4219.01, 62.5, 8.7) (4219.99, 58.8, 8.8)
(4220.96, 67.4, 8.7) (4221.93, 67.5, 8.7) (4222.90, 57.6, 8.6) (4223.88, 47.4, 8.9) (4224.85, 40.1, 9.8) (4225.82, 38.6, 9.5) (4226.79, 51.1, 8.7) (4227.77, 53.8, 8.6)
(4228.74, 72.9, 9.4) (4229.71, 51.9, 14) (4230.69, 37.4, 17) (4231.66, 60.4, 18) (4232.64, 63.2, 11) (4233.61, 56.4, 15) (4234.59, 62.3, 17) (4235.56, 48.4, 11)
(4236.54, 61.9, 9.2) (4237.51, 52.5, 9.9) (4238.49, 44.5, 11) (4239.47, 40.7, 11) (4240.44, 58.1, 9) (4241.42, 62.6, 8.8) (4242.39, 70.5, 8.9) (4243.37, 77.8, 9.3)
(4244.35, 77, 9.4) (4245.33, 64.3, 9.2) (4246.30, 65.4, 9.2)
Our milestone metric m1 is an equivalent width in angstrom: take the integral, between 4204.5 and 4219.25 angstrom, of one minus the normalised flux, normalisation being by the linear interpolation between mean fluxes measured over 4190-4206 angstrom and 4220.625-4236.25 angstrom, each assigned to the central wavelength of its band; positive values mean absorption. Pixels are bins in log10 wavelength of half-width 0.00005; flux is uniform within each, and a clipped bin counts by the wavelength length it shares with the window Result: -1.3 angstrom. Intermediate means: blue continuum 54.1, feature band 59.2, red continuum 54.7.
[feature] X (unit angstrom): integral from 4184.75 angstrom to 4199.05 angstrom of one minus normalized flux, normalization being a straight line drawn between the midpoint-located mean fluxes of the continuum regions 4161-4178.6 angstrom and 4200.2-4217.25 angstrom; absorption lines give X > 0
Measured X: 0.7 angstrom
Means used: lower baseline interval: 54.8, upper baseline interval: 57.5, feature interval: 53.6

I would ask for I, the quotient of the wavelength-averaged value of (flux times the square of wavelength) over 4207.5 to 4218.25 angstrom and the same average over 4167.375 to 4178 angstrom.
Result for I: 1.11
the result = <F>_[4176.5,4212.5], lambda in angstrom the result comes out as 56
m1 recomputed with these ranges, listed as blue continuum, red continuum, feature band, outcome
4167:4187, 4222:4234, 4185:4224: -1.95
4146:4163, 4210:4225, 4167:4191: 0.49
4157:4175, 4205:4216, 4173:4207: 2.61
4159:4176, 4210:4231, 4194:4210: -0.66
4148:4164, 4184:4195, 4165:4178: -0.20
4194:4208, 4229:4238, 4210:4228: 0.01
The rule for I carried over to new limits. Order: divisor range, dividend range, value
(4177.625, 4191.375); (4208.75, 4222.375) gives 1.14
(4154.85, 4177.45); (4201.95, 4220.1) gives 1.10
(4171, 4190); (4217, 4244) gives 1.08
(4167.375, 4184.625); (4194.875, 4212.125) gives 1.07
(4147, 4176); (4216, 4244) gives 1.10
